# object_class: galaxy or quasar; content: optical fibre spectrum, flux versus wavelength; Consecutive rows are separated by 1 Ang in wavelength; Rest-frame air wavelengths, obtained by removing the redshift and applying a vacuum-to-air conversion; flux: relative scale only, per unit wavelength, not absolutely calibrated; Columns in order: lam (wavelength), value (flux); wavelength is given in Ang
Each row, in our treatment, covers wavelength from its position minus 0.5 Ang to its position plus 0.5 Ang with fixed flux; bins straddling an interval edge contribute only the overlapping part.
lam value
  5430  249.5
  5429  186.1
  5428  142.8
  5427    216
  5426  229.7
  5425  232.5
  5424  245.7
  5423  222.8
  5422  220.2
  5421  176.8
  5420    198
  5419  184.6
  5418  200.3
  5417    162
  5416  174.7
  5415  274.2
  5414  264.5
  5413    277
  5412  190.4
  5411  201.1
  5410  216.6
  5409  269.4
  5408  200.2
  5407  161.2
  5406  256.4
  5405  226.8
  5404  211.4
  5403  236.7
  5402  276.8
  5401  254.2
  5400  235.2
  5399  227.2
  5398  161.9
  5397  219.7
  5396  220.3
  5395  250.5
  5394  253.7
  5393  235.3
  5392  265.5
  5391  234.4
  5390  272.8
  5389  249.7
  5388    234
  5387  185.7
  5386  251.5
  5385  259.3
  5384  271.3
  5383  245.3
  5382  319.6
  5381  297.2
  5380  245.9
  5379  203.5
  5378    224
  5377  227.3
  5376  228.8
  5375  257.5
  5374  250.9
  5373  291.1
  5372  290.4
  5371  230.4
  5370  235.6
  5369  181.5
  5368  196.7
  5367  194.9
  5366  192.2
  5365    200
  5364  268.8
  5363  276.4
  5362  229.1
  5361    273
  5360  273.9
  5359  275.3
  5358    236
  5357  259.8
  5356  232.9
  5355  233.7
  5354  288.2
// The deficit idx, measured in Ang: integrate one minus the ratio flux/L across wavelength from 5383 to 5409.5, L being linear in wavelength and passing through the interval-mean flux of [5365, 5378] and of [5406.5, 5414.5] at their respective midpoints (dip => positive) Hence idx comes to -1.2 Ang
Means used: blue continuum 230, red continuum 223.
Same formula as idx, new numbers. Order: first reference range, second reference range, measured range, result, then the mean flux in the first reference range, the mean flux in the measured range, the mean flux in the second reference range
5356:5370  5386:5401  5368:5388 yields -1.0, 235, 246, 233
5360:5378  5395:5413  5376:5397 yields -1.4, 237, 246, 224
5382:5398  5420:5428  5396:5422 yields 1.0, 243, 218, 214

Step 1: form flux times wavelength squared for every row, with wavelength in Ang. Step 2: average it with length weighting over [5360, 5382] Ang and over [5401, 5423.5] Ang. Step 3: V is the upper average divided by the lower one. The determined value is 0.9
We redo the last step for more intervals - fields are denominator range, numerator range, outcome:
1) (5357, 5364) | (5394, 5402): 0.89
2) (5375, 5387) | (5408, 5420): 0.88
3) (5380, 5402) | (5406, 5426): 0.89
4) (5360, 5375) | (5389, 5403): 1.01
